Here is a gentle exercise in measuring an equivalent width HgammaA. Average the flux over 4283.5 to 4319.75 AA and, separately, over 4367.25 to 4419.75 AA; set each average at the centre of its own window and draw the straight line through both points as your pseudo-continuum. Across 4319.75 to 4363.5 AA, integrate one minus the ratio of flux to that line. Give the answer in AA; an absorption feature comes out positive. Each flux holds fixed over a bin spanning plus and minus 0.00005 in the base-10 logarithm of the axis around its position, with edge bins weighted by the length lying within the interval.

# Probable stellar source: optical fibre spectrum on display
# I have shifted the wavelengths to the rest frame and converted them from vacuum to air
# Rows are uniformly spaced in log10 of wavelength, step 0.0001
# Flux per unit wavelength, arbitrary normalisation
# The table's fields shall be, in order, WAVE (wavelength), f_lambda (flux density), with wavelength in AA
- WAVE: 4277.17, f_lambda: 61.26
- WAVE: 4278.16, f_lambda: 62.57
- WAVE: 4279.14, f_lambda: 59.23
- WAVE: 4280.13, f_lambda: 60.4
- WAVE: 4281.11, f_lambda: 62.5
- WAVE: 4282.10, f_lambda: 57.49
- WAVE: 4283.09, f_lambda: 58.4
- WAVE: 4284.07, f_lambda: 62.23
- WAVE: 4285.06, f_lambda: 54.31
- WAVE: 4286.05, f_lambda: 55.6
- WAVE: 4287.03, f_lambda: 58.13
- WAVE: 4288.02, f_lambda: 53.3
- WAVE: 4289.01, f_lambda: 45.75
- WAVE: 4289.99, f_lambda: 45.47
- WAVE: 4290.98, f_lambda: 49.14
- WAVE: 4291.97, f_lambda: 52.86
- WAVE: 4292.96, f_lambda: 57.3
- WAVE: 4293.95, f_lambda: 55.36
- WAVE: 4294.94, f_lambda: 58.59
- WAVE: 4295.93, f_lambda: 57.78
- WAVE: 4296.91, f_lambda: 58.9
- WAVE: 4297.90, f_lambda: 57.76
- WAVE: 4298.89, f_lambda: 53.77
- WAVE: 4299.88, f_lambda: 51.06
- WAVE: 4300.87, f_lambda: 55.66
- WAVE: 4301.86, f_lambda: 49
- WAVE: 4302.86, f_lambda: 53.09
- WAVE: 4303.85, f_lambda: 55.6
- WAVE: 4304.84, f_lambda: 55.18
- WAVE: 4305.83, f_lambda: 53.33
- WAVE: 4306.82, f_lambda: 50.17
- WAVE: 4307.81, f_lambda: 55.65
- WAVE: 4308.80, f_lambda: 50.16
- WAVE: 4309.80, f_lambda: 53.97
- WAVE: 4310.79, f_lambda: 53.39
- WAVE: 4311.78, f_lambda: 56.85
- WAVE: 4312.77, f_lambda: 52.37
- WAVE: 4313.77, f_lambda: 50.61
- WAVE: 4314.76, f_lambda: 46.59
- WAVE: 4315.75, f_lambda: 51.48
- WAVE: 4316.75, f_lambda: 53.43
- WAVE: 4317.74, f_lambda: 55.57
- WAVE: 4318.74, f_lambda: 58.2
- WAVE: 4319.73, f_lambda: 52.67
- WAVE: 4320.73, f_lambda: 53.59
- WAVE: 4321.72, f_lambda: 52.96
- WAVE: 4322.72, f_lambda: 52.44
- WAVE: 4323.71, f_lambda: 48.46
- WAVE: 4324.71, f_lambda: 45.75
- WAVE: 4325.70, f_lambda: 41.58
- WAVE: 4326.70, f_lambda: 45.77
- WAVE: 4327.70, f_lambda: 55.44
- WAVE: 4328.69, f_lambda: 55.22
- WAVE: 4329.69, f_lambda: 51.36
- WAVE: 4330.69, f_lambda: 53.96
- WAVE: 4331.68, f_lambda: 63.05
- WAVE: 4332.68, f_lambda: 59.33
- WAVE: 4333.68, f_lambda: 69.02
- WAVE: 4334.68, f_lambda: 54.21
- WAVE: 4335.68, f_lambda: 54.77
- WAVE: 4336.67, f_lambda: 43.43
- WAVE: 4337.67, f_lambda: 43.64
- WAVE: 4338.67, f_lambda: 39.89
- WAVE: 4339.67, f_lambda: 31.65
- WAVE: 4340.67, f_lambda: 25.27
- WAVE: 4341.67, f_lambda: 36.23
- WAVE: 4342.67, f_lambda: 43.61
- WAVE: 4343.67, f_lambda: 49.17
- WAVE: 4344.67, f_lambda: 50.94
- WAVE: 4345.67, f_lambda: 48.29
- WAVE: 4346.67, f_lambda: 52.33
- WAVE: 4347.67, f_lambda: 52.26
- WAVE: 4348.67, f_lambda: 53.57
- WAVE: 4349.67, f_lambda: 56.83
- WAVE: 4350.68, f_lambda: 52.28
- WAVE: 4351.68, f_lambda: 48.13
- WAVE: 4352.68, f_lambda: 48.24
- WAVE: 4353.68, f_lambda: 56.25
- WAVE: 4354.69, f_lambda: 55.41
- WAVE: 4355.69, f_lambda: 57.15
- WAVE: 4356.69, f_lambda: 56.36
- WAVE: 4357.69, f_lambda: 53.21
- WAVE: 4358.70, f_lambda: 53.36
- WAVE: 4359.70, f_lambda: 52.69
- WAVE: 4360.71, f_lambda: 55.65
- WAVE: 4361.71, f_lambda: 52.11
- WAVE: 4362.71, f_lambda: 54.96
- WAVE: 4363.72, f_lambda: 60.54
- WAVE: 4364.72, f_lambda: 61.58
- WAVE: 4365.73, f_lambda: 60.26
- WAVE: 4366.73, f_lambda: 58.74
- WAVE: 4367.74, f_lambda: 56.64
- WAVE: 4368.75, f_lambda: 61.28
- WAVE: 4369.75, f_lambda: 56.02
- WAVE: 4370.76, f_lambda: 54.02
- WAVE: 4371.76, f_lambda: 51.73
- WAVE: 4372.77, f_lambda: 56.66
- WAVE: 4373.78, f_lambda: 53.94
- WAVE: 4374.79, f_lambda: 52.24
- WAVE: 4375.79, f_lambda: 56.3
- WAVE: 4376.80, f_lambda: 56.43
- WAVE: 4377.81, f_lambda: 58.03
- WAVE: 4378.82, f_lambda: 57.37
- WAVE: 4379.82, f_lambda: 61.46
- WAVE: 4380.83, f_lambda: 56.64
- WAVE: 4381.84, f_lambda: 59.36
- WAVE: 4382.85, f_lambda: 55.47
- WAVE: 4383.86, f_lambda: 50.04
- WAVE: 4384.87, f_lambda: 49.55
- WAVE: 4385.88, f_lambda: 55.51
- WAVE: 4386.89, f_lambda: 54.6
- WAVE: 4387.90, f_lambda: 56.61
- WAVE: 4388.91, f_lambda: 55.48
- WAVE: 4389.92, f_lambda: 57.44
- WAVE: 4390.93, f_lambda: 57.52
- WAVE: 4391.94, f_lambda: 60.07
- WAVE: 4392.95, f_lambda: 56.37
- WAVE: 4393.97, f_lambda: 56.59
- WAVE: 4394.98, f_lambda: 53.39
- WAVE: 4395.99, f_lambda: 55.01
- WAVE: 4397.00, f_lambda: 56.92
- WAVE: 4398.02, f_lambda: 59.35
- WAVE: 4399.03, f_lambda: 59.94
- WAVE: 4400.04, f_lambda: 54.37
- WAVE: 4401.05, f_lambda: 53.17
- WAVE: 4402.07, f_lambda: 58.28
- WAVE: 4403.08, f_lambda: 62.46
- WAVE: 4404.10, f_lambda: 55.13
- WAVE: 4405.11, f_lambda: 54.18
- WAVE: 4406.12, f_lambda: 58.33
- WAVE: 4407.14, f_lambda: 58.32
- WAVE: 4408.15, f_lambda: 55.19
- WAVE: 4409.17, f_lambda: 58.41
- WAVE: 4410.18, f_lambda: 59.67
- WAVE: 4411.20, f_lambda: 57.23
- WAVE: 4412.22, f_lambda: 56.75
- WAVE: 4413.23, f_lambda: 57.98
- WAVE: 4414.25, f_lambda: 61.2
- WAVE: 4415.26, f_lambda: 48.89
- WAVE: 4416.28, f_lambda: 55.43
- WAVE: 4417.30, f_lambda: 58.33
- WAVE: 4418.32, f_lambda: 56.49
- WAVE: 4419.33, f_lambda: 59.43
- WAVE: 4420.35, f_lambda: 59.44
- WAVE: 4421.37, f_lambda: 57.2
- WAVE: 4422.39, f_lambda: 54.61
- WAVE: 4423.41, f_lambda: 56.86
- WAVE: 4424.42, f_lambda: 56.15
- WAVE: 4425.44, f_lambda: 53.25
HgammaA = 3.3 AA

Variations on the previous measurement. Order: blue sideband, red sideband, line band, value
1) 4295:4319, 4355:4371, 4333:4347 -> 2.38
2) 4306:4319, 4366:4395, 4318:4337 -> 0.09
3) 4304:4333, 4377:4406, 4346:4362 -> 0.32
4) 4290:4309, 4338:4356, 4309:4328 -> -0.04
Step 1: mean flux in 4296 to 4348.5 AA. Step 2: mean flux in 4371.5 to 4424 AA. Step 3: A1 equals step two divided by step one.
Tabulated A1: 1.1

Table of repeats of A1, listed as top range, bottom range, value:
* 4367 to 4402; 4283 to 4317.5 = 1.04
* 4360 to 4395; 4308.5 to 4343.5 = 1.12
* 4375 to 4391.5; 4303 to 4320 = 1.05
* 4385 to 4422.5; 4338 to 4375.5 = 1.10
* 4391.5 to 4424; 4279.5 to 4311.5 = 1.04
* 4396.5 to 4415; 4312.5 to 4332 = 1.11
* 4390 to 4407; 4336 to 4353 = 1.25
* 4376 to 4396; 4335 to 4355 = 1.19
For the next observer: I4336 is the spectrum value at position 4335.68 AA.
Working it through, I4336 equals 54.77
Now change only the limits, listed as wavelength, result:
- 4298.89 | 53.77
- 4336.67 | 43.43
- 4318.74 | 58.2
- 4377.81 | 58.03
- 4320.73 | 53.59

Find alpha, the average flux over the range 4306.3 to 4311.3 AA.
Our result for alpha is 52.7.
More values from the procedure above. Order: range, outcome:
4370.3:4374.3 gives 54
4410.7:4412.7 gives 56.9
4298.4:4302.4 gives 52.3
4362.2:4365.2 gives 59.1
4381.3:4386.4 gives 54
